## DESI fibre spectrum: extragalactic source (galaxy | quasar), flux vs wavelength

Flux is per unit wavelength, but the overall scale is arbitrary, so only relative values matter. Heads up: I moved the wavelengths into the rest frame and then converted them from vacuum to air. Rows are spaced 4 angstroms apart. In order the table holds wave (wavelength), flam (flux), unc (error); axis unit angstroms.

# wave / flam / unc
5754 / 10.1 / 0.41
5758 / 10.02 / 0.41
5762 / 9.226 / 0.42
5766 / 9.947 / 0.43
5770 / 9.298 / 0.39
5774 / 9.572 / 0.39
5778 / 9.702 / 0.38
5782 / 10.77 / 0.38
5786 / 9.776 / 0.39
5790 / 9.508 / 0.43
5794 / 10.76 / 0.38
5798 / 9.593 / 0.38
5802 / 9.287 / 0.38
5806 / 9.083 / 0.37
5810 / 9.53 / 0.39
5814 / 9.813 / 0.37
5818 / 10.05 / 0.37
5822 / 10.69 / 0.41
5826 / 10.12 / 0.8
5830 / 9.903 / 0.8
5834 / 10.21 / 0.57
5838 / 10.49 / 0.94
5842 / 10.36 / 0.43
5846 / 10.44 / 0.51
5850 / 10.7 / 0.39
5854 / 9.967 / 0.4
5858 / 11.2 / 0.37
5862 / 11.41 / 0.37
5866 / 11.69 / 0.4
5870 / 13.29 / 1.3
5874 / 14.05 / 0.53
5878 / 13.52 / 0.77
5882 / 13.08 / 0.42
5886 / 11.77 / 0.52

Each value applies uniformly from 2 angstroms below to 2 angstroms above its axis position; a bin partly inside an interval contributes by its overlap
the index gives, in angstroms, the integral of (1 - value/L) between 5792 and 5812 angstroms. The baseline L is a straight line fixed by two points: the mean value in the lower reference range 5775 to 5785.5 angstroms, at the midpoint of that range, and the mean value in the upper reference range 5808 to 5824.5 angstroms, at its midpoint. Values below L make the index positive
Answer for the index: 0.8 angstroms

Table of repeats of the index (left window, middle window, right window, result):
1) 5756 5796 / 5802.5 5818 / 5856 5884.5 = 1.89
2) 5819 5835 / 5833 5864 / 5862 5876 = 2.44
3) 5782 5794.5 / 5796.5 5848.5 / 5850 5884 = 4.73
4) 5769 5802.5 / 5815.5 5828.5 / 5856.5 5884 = 0.93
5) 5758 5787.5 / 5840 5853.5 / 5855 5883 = 1.62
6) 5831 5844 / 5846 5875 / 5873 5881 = 1.66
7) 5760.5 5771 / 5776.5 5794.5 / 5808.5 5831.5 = -0.65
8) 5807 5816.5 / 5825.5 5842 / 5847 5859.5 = -0.12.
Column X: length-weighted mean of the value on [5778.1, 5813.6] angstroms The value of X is 9.78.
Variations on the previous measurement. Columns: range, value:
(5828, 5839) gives 10.2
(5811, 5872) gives 10.7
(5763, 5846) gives 9.93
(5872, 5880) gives 13.8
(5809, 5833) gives 10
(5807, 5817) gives 9.65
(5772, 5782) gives 9.86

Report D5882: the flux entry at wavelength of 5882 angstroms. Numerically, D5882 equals 13.08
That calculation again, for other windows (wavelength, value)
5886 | 11.77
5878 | 13.52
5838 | 10.49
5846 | 10.44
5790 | 9.508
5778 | 9.702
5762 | 9.226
